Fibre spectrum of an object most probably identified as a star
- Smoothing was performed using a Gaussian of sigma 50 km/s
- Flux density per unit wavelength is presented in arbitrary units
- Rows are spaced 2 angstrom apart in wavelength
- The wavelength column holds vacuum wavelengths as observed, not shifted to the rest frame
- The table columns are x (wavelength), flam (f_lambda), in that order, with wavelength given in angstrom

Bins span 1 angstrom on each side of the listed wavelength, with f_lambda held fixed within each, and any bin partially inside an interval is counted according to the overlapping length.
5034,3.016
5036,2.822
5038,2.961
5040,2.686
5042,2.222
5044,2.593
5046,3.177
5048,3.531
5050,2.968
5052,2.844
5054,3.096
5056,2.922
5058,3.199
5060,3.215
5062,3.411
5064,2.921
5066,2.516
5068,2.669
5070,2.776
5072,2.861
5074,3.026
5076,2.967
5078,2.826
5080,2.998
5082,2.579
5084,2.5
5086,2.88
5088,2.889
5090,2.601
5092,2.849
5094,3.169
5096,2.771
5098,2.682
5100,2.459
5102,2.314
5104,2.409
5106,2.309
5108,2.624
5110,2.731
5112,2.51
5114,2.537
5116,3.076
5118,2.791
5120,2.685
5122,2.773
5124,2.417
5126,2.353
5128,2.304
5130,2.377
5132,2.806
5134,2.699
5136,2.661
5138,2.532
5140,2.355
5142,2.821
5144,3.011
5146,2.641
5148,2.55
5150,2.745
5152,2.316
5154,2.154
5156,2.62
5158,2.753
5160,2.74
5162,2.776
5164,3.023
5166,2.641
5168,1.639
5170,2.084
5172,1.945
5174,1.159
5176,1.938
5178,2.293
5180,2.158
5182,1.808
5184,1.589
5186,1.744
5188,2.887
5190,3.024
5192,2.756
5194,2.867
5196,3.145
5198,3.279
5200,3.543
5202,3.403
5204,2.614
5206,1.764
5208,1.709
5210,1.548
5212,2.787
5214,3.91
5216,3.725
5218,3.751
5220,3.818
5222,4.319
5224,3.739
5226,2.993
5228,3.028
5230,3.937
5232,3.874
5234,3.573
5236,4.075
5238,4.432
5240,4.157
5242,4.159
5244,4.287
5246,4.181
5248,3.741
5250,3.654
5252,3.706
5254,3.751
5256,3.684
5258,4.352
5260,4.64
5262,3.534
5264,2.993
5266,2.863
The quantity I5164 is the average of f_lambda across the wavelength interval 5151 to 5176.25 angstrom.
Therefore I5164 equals 2.3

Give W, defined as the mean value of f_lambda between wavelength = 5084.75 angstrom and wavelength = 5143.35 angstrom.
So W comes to 2.64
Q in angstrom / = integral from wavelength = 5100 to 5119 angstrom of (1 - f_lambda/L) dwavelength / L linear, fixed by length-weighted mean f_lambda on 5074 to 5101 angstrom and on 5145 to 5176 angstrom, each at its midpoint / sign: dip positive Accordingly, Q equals 0.57 angstrom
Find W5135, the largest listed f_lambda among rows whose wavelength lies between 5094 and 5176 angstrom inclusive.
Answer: 3.169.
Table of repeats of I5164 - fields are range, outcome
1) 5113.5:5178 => 2.49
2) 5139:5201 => 2.48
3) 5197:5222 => 3.04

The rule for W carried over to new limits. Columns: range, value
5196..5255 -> 3.49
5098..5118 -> 2.57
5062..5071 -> 2.8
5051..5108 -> 2.81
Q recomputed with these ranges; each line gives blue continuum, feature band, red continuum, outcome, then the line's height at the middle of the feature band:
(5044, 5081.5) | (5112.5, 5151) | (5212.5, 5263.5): 8.0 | 3.33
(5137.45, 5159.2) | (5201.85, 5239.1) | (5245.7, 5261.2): 2.4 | 3.52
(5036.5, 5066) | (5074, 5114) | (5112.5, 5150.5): 1.4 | 2.79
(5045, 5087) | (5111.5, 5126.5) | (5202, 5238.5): 2.0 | 3.07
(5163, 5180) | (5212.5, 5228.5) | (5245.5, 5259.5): -2.4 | 3.18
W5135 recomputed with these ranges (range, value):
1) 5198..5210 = 3.543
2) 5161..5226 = 4.319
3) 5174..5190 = 3.024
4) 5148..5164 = 3.023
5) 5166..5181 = 2.641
